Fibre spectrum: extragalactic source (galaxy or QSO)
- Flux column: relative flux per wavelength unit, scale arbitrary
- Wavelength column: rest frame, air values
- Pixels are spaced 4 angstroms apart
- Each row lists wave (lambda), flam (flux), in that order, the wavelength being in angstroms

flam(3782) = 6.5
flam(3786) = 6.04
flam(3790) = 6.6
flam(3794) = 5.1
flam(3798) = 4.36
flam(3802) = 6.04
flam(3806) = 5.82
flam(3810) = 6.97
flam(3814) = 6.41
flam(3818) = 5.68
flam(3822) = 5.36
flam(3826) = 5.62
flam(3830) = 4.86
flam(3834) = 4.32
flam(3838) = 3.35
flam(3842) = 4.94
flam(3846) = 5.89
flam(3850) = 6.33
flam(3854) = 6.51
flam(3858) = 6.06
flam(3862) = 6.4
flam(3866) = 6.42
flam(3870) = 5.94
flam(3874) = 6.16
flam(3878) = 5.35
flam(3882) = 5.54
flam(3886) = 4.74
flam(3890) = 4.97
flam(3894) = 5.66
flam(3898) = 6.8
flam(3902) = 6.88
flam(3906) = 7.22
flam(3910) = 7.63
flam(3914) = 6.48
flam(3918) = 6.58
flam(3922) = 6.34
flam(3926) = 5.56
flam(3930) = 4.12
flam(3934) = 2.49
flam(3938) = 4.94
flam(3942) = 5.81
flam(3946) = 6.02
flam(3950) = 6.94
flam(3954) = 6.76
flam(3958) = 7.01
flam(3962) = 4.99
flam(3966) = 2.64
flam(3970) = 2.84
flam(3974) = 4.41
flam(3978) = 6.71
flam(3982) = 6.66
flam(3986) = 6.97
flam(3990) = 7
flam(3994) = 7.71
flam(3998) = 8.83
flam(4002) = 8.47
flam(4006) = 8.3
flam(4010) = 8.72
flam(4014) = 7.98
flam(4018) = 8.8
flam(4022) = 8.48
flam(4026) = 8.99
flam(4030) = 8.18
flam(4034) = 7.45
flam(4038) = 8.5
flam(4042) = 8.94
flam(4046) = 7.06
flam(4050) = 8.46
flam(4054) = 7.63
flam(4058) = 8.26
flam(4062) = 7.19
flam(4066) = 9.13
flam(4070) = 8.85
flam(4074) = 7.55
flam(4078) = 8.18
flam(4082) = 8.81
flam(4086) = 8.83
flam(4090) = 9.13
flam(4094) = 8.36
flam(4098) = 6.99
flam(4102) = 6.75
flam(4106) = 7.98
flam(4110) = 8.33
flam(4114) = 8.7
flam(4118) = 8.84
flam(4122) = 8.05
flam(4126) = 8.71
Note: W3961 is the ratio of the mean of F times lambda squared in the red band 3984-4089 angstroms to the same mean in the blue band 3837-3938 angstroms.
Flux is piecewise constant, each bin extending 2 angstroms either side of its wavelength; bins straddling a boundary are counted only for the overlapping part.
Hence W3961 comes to 1.53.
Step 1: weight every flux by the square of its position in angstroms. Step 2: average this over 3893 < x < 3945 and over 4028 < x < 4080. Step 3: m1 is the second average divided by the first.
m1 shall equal 1.5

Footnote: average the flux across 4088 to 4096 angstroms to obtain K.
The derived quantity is 8.75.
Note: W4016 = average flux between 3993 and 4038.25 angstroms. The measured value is 8.38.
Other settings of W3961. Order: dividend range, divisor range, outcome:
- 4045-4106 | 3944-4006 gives 1.34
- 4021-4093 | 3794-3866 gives 1.67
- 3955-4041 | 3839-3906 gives 1.29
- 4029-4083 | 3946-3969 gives 1.54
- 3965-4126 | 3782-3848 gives 1.60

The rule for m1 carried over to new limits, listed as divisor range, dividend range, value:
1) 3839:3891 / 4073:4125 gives 1.61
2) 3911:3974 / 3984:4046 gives 1.60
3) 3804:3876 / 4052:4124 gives 1.62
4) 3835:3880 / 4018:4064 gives 1.56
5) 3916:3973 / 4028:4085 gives 1.66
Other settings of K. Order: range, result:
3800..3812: 6.28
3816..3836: 5.17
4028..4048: 8.03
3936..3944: 5.38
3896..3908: 6.97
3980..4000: 7.43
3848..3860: 6.3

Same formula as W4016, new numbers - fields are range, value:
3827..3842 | 4.37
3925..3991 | 5.38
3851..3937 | 5.89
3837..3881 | 5.81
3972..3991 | 6.32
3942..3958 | 6.53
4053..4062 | 7.81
